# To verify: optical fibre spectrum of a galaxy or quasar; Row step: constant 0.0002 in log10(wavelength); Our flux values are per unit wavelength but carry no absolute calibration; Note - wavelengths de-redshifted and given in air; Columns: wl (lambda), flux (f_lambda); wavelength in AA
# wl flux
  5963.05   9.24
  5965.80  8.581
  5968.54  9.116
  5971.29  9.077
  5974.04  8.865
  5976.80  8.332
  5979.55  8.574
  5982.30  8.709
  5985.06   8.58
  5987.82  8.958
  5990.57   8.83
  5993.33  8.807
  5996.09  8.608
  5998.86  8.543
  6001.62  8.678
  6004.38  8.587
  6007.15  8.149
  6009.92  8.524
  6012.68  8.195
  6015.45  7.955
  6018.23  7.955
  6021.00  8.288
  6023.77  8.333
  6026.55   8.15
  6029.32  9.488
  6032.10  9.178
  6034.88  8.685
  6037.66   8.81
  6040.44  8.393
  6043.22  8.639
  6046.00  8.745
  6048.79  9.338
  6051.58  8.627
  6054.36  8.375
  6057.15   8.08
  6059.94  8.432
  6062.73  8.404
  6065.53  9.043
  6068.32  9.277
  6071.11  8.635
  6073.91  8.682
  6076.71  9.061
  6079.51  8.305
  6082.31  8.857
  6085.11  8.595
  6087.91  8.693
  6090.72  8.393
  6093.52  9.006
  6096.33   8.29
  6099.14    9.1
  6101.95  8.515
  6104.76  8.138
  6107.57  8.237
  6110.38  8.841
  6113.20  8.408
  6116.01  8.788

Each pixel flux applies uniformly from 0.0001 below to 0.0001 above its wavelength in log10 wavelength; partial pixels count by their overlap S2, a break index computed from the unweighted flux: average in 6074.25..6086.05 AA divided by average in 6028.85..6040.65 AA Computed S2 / 1.0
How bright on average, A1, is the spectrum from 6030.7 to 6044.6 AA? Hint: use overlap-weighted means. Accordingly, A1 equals 8.74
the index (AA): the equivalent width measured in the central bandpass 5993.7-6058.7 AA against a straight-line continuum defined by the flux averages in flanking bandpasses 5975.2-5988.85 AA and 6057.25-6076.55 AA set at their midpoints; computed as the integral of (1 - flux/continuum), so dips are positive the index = 1.0 AA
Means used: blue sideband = 8.62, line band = 8.54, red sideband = 8.72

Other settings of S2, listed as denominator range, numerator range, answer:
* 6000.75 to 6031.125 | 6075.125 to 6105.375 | 1.03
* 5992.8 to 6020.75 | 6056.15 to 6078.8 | 1.04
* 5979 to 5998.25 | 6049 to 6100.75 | 0.99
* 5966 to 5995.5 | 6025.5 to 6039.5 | 1.01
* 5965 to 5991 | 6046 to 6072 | 0.99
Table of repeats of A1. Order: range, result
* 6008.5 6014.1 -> 8.36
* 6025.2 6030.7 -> 8.83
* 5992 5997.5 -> 8.69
